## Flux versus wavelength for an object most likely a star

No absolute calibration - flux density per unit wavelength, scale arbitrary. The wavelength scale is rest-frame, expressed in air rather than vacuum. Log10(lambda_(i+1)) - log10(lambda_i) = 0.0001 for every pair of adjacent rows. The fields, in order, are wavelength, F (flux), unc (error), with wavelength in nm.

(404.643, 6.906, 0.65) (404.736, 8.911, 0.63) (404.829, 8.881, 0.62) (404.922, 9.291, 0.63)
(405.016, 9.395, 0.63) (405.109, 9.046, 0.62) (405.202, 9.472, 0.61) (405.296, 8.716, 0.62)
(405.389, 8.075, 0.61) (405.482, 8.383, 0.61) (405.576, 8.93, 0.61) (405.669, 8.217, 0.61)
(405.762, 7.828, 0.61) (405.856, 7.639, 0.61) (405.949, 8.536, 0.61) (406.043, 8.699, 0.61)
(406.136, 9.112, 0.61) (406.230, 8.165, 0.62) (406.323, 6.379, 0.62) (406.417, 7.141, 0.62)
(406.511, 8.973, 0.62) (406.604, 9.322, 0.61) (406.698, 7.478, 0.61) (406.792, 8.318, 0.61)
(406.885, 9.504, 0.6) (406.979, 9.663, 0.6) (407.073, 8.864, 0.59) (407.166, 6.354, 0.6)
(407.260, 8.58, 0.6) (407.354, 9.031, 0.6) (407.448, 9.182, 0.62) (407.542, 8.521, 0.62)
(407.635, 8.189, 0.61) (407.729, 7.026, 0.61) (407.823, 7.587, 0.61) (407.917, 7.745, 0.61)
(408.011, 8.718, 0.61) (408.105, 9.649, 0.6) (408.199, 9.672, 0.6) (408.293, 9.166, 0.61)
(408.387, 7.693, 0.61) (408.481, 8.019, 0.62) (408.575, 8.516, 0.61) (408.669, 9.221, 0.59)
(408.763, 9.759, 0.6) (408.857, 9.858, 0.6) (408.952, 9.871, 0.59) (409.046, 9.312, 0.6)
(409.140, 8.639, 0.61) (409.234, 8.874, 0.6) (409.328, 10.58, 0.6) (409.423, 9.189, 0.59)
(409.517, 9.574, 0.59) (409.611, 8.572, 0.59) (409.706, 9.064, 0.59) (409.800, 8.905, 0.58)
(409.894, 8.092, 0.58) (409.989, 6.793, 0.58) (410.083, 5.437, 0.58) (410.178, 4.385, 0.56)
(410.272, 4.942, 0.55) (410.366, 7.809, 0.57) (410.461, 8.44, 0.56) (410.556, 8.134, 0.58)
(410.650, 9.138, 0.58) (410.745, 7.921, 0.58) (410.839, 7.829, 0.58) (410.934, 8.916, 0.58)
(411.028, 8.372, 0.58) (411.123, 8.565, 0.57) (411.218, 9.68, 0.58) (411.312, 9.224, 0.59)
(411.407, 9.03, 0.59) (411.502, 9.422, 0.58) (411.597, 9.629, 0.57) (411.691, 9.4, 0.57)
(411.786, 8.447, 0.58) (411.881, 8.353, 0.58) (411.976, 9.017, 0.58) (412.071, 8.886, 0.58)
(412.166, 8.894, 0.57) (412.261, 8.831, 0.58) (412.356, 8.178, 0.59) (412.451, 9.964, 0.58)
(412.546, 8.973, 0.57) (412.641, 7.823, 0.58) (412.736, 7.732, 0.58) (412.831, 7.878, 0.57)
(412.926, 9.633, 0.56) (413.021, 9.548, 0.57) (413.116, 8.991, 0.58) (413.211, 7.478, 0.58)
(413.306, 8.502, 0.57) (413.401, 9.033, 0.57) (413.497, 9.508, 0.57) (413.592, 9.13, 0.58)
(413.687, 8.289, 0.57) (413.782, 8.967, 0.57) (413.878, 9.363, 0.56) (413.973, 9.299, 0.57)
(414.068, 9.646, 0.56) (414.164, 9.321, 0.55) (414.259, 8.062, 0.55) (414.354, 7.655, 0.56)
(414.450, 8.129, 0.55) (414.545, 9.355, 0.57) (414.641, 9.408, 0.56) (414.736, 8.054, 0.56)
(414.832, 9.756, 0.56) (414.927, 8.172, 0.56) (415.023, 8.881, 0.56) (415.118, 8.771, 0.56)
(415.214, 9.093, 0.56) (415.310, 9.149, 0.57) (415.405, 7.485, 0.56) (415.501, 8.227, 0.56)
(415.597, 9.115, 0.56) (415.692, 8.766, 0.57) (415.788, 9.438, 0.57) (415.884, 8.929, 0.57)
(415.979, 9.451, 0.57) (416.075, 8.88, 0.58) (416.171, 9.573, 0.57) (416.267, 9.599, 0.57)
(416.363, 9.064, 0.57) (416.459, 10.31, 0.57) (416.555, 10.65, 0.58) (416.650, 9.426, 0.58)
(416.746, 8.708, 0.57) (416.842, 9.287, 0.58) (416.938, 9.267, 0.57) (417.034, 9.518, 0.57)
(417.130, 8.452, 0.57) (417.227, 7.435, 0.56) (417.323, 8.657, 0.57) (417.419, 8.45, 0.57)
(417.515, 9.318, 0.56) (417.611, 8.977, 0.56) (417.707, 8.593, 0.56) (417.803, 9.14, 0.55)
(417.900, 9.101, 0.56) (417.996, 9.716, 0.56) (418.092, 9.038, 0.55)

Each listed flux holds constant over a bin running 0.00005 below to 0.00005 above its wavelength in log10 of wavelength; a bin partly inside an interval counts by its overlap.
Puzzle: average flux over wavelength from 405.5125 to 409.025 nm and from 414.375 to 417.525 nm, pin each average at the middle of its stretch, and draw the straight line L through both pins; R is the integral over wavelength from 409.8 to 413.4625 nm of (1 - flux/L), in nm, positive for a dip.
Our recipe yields 0.16 nm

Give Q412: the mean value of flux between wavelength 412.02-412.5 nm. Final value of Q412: 8.94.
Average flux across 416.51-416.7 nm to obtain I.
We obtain 10.1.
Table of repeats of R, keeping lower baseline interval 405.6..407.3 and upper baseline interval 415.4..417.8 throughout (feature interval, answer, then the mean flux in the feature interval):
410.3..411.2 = 0.030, 8.32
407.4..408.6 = -0.006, 8.44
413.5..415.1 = 0.003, 8.86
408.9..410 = -0.068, 9.02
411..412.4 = -0.042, 8.93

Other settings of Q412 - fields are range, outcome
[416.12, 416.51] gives 9.62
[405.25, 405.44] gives 8.42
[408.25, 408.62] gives 8.34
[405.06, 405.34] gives 9.08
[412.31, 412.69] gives 8.73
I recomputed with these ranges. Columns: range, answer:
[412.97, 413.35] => 8.65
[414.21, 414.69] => 8.53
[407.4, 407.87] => 8.11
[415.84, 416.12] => 9.11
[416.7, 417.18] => 9.03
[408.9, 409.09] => 9.57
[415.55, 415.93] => 9.07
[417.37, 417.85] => 8.91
